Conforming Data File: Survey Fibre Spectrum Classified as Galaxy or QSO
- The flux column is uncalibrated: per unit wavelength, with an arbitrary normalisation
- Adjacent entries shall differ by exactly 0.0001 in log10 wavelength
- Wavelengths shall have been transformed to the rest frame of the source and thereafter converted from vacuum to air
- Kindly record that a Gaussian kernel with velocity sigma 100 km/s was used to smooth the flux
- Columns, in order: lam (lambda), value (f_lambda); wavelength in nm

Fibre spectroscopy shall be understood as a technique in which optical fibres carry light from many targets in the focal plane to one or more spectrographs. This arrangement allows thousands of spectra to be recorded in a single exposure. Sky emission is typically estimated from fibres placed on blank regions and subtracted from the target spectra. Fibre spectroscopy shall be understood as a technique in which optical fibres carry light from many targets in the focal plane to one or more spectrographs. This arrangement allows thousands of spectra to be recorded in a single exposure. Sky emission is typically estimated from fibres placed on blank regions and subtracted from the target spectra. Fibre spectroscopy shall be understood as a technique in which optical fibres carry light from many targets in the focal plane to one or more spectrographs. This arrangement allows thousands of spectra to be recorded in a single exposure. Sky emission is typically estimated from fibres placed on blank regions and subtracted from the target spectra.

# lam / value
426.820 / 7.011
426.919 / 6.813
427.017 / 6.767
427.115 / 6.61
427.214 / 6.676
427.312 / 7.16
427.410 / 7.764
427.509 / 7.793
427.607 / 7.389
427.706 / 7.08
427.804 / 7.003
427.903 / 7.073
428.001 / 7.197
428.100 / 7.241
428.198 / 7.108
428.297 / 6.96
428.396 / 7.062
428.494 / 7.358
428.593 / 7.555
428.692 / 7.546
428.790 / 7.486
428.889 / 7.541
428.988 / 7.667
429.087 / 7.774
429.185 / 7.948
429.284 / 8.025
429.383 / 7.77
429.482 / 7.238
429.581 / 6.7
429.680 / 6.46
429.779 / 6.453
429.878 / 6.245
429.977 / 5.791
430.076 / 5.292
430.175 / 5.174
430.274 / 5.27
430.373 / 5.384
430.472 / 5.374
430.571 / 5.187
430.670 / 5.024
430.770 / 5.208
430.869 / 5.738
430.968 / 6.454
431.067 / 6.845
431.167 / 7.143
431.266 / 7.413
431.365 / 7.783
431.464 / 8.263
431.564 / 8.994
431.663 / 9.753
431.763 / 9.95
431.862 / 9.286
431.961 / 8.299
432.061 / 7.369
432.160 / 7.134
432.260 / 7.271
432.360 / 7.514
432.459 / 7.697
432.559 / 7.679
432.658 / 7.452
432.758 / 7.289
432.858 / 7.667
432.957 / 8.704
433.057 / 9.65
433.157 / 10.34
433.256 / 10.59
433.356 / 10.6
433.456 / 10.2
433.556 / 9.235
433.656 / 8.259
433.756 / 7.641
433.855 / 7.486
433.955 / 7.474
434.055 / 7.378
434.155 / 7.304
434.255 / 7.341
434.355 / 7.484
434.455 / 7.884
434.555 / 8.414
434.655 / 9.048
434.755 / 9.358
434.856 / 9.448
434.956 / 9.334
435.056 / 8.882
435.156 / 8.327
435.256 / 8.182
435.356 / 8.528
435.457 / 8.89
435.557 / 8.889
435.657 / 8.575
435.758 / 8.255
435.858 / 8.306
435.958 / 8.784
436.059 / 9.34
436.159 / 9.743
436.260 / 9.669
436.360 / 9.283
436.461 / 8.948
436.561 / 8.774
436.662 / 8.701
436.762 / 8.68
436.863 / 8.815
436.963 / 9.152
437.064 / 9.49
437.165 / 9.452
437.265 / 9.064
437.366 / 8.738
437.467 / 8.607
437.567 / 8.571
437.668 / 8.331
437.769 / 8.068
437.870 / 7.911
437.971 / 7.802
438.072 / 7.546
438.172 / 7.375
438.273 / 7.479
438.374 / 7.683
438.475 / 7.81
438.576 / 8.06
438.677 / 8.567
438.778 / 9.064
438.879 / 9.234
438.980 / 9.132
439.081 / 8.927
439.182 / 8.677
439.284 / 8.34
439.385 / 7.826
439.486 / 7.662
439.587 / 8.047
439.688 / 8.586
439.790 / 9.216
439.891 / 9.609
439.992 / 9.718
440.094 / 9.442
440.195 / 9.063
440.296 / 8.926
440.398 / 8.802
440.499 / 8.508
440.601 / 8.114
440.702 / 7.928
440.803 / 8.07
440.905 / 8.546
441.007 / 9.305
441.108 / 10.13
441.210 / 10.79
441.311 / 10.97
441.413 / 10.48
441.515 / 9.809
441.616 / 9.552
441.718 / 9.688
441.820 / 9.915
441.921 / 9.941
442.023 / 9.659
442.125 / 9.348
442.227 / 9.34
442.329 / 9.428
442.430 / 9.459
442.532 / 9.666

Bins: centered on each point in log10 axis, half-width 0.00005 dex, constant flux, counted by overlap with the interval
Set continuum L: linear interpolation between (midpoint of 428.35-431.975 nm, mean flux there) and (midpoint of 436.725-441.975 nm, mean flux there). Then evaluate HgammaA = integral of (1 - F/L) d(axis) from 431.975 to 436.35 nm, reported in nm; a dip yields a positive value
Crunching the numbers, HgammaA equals -0.37 nm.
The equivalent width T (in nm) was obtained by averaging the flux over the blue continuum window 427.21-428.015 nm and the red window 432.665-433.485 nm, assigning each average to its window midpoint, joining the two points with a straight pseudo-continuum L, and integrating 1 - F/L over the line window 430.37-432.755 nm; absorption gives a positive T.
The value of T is 0.39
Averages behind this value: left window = 7.28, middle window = 7.3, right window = 9.26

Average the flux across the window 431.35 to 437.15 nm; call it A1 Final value 8.61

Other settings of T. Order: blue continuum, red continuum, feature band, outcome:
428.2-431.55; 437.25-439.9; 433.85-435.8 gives -0.18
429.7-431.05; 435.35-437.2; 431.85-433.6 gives -0.39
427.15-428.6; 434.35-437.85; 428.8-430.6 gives 0.24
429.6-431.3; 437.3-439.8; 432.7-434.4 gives -0.43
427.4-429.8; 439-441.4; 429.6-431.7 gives 0.33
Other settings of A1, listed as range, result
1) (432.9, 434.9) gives 8.68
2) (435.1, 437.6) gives 8.88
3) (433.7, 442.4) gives 8.76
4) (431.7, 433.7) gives 8.62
